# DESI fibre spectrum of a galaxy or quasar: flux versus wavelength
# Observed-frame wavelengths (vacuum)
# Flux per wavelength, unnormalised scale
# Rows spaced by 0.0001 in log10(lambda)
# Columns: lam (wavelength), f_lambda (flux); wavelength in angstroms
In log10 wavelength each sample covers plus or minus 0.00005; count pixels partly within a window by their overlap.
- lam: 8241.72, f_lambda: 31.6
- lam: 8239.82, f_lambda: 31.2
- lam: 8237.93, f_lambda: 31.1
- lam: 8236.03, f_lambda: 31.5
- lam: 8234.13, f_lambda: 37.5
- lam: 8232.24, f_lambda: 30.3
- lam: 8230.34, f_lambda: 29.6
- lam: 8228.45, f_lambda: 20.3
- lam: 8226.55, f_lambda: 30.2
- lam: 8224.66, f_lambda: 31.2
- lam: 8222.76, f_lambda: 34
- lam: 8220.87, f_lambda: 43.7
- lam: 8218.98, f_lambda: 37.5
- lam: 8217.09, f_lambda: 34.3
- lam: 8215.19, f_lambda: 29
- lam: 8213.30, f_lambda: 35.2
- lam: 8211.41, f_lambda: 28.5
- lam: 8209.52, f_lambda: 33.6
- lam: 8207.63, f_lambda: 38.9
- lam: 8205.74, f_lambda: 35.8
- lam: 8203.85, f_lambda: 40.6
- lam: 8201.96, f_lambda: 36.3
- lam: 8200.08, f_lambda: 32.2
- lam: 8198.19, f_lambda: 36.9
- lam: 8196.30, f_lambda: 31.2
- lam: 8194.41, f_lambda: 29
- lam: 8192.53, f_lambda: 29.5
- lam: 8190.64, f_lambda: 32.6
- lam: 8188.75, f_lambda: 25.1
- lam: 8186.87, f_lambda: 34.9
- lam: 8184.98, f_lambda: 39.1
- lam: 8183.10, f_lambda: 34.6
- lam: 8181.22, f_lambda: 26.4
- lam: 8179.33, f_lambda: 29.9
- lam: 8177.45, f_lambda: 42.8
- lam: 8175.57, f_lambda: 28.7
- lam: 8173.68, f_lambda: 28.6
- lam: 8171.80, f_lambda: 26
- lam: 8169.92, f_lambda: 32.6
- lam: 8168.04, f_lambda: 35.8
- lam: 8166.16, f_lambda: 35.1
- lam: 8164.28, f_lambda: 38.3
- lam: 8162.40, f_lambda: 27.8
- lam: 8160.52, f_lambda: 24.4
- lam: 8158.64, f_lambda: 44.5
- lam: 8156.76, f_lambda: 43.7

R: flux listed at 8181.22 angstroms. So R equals 26.4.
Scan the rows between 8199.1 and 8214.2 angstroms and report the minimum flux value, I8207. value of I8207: 28.5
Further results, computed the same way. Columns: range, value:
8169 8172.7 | 26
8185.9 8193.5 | 25.1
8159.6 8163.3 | 24.4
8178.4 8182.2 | 26.4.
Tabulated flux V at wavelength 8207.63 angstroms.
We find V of 38.9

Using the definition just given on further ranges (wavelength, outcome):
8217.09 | 34.3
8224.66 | 31.2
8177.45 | 42.8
